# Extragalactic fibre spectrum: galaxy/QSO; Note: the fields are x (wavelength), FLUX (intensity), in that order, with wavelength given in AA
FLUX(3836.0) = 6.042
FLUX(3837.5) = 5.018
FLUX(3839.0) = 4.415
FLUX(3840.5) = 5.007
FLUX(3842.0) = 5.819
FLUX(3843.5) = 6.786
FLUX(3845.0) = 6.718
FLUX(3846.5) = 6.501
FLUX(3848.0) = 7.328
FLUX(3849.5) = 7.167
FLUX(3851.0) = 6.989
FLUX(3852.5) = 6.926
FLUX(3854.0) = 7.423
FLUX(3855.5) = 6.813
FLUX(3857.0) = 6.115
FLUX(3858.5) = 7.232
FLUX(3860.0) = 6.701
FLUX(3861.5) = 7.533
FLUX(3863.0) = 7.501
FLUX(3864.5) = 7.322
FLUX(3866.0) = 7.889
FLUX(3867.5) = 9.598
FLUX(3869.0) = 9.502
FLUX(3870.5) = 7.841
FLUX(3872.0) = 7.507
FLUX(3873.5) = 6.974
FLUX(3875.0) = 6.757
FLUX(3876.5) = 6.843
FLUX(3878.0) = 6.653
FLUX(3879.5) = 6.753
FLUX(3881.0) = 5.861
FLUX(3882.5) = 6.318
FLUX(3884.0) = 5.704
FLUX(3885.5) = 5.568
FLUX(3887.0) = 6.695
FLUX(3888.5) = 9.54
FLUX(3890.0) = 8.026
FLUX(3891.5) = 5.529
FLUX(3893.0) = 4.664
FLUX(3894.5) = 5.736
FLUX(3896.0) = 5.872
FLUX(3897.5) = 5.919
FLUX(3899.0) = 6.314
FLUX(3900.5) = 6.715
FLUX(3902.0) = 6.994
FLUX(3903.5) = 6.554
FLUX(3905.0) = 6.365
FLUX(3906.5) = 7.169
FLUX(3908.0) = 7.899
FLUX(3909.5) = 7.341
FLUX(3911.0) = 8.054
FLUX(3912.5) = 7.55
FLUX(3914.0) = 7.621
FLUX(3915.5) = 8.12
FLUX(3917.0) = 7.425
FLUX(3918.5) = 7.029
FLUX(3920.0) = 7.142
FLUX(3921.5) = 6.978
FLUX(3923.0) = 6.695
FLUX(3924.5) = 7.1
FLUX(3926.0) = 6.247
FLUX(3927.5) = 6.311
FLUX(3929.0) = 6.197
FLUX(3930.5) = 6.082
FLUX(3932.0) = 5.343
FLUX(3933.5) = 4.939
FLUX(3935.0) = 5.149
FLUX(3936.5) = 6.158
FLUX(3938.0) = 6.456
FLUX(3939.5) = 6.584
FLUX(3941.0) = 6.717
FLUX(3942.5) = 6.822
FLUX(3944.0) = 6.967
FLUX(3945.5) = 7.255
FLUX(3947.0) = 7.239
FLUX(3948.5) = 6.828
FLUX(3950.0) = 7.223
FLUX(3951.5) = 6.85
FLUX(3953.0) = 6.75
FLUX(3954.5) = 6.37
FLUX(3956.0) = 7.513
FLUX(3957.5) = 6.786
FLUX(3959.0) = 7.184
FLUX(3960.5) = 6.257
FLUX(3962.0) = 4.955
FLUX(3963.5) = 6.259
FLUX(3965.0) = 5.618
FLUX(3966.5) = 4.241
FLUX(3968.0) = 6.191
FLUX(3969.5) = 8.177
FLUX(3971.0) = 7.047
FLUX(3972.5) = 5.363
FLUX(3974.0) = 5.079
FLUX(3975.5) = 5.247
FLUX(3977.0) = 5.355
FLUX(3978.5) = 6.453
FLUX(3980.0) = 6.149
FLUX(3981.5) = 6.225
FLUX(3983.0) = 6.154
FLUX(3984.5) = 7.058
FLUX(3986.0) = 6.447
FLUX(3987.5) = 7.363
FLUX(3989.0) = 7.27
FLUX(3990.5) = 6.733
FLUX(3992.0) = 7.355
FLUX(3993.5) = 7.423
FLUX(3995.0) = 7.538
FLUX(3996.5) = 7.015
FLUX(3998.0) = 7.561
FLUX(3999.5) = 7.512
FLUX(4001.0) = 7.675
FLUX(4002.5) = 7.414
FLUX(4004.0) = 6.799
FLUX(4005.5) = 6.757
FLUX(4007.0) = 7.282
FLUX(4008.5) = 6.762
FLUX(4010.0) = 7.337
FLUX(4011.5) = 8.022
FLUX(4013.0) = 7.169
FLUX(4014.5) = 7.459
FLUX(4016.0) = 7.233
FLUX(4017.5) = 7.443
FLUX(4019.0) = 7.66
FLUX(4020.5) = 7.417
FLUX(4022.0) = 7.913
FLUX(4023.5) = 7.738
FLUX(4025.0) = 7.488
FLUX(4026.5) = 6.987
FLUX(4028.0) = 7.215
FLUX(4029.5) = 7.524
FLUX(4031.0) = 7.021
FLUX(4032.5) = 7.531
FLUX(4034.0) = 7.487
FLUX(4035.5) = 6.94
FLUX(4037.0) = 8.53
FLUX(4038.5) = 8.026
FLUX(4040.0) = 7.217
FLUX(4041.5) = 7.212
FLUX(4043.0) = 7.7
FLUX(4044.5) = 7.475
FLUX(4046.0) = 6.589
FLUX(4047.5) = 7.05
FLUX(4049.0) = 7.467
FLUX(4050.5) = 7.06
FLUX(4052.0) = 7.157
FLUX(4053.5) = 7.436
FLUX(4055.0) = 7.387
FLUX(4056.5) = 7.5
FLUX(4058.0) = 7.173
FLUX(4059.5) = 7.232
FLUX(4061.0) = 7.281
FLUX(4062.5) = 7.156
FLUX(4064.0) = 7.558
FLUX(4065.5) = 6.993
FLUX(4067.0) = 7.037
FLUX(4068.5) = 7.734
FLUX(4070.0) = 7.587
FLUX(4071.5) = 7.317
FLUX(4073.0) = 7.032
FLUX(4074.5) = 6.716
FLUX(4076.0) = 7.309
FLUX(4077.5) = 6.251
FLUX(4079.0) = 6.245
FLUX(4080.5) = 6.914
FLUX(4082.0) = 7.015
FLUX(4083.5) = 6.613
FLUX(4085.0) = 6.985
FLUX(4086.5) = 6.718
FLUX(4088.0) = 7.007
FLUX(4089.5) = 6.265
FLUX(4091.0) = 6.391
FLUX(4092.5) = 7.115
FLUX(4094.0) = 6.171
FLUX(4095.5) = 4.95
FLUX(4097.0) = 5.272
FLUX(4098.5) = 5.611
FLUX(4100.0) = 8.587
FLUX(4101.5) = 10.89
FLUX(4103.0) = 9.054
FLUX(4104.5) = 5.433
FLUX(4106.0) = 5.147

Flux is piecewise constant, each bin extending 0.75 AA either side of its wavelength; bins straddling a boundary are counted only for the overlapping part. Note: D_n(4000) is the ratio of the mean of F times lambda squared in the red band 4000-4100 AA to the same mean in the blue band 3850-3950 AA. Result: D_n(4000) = 1.1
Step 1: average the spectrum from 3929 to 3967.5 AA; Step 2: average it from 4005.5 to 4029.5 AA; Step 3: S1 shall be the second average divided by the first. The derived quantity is 1.17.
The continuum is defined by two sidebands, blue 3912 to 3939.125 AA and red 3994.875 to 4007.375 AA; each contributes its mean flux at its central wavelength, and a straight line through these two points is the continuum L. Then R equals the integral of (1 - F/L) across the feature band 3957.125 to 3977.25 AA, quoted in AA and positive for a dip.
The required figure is 2.8 AA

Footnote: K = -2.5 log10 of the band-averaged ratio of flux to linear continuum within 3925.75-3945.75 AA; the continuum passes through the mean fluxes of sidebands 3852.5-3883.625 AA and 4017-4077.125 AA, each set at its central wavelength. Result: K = 0.173 mag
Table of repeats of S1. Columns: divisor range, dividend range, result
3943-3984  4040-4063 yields 1.14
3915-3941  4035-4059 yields 1.14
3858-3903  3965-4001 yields 0.95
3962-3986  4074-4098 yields 1.08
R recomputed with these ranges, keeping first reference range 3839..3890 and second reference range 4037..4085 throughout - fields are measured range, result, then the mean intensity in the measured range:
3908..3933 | 0.34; 6.96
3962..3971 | 1.29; 6.08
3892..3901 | 1.53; 5.84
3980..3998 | 0.43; 6.95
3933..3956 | 1.55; 6.6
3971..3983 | 2.20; 5.81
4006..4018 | -0.30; 7.32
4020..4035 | -0.55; 7.42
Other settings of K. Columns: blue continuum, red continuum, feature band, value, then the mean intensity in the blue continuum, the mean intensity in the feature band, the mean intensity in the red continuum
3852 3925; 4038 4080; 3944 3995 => 0.09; 7.03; 6.52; 7.2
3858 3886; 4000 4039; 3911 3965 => 0.10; 7.17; 6.66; 7.41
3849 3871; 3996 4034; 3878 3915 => 0.12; 7.5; 6.71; 7.36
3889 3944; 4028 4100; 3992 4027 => -0.07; 6.62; 7.38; 7.04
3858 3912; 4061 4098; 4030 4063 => -0.08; 6.99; 7.35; 6.77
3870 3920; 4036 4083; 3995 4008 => -0.02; 6.85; 7.26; 7.23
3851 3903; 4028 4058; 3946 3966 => 0.09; 6.92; 6.58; 7.38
